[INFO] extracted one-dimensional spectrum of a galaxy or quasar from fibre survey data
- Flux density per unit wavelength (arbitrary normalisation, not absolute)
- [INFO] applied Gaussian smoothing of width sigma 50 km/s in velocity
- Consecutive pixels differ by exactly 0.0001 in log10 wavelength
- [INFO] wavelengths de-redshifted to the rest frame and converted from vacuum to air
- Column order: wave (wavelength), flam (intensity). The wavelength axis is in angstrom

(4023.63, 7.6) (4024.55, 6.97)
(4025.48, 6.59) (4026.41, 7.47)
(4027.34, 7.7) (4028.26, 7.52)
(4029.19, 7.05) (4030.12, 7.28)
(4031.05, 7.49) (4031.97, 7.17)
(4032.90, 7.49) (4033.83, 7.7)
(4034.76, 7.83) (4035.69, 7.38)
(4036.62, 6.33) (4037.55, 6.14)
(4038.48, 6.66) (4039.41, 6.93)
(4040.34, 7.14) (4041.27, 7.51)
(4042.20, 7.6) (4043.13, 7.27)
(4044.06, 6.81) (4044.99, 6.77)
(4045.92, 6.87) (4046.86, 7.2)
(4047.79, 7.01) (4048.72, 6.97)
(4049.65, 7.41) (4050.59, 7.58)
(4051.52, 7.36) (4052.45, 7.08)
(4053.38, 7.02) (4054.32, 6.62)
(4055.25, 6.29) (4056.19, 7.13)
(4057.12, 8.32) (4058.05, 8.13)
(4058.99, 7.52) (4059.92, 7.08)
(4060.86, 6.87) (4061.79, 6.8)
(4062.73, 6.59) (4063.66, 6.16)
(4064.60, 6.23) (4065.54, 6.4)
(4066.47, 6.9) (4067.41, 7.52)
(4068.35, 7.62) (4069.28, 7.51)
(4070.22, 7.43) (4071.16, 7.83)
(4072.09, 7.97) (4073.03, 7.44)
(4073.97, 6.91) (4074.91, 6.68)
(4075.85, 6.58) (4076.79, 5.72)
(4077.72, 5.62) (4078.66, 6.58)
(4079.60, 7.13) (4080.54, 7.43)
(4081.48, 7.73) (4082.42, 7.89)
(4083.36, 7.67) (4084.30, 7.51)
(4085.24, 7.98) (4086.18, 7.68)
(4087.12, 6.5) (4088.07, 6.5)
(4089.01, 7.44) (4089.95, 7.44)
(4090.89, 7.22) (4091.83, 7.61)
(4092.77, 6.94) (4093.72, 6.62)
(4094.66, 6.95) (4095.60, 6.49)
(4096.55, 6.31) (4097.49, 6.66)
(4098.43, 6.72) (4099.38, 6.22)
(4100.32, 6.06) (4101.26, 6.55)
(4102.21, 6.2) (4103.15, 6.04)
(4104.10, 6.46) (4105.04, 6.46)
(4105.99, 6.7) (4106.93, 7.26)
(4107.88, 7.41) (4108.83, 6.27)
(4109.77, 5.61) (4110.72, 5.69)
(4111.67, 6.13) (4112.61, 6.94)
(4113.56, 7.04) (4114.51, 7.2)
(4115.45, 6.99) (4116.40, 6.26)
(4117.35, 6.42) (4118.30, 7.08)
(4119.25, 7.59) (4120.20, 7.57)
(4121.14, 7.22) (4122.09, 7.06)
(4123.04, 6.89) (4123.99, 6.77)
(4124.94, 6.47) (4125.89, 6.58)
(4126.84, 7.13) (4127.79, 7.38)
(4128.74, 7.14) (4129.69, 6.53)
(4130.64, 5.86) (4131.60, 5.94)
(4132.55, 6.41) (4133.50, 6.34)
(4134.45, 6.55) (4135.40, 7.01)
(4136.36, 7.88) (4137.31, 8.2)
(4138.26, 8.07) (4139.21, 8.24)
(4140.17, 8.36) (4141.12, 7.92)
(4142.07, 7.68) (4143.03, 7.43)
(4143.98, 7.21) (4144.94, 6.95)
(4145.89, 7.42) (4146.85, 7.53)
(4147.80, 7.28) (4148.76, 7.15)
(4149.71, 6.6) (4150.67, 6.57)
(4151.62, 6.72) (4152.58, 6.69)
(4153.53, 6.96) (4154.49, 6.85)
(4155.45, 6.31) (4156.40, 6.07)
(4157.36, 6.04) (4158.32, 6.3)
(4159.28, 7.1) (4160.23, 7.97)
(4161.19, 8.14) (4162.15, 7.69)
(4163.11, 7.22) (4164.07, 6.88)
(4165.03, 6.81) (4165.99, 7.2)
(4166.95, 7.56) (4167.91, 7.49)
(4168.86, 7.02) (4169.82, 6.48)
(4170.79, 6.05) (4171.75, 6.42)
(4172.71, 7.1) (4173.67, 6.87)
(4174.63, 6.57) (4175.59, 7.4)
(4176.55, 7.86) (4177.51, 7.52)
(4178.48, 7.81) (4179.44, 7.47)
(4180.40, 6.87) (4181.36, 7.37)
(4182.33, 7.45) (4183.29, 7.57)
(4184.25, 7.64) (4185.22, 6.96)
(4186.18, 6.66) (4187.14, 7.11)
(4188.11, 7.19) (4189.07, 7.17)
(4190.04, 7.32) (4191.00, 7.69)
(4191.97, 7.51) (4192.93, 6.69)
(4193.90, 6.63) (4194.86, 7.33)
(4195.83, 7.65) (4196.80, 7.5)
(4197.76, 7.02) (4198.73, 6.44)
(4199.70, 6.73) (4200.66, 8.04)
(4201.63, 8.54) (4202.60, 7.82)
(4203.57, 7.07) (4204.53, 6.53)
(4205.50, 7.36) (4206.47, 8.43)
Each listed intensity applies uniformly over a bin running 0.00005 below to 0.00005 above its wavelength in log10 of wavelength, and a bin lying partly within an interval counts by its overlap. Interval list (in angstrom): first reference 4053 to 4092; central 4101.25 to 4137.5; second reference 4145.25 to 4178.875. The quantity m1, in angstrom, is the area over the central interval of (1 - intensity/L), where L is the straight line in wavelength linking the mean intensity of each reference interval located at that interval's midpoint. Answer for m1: 1.7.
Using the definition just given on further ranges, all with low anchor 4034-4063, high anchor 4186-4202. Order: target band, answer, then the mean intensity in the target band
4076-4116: 2.0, 6.8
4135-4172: 0.2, 7.17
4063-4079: 0.6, 6.89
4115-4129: 0.4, 6.97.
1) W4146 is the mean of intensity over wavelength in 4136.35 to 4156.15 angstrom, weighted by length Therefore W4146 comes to 7.31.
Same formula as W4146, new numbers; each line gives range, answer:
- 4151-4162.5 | 6.89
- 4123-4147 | 7.15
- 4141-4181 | 7.07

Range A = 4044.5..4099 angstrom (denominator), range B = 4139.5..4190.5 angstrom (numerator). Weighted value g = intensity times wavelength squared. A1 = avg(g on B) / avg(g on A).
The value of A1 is 1.06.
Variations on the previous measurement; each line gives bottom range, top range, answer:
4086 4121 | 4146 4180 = 1.07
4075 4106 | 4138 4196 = 1.09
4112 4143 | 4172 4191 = 1.05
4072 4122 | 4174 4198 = 1.11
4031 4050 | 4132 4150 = 1.09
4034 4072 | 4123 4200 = 1.05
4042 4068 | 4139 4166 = 1.06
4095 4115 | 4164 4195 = 1.14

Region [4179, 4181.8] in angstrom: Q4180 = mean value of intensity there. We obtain 7.24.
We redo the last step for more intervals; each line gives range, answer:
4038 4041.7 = 7.05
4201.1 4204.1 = 7.79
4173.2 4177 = 7.18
